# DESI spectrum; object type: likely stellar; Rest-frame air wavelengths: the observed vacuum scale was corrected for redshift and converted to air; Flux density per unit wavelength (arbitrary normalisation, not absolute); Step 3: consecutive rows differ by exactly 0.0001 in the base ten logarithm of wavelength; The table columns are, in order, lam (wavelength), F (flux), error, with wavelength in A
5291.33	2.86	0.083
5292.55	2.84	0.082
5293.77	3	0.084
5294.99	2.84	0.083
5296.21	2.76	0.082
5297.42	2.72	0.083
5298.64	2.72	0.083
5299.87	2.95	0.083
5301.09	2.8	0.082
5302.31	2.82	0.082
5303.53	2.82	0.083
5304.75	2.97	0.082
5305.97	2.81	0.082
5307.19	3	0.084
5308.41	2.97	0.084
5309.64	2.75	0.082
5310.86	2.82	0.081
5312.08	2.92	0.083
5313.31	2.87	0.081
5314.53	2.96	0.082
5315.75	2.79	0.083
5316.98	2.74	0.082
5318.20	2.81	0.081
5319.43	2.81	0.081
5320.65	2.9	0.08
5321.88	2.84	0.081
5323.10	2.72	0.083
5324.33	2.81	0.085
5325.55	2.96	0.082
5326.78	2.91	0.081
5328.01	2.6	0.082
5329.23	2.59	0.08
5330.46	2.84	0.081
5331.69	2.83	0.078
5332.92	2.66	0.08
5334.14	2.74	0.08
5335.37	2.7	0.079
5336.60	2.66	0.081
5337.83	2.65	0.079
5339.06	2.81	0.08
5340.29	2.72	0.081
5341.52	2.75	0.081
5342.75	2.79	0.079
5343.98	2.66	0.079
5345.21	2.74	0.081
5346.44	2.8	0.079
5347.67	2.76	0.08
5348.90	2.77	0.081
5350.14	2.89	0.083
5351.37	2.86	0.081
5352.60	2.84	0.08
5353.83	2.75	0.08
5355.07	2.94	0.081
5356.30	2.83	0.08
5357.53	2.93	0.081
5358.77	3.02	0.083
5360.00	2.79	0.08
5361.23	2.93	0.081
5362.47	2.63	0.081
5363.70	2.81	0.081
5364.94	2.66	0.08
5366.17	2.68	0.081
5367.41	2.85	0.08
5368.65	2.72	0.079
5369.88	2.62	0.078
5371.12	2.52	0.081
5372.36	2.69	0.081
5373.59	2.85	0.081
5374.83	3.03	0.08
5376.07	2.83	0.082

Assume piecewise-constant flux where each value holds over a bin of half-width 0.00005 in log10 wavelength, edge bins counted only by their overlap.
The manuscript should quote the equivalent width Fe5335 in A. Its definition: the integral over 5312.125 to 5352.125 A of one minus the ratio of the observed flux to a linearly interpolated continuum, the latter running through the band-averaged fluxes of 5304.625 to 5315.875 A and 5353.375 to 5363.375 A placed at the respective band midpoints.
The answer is 1.3 A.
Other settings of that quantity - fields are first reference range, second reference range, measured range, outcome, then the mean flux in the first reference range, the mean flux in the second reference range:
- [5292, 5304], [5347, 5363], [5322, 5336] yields 0.4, 2.83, 2.84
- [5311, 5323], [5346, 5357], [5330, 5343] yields 0.4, 2.84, 2.83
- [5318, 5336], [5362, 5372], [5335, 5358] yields -0.4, 2.78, 2.69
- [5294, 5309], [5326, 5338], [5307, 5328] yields -0.5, 2.85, 2.72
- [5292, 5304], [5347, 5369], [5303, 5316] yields -0.3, 2.83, 2.81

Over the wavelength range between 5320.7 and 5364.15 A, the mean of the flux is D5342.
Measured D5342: 2.79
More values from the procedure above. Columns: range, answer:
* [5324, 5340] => 2.75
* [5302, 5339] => 2.81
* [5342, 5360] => 2.83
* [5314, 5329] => 2.82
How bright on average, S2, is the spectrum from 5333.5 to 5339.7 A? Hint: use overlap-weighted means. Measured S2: 2.71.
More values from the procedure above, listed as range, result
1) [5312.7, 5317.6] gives 2.84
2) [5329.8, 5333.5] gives 2.77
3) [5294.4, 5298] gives 2.78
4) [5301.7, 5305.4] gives 2.87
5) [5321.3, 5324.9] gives 2.79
